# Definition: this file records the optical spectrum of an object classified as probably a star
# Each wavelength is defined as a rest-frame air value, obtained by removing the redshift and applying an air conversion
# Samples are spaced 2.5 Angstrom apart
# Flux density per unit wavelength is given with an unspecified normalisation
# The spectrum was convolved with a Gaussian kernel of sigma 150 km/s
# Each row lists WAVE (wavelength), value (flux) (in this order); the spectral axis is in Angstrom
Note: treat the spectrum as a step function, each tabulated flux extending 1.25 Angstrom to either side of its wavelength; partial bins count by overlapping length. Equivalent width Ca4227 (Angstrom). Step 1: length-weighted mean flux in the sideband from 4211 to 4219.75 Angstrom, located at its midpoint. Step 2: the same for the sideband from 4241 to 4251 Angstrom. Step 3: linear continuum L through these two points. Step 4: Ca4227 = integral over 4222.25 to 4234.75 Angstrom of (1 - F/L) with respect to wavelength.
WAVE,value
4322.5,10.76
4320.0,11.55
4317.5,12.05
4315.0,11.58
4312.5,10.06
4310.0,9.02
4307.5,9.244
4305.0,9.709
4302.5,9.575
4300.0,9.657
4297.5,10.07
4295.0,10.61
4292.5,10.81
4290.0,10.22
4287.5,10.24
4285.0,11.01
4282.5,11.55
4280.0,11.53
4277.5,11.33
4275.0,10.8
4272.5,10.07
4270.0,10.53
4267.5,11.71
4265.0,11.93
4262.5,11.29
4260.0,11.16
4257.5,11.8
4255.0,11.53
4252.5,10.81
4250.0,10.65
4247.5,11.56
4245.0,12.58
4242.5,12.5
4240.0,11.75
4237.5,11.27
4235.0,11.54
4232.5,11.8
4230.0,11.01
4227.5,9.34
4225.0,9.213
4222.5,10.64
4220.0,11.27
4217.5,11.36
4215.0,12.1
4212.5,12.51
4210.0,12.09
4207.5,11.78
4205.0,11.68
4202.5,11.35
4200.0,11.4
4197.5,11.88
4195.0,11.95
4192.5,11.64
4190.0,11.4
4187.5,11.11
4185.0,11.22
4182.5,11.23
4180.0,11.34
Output 1.5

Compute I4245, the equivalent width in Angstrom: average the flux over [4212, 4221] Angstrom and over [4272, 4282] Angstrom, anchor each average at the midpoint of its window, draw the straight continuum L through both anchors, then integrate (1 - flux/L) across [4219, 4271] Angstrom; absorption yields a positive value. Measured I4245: 0.8 Angstrom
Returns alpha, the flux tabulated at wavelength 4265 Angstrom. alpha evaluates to 11.93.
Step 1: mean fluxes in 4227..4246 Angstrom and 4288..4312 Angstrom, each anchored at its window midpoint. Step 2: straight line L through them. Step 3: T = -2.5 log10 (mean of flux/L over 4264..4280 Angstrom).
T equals -0.05 mag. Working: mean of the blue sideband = 11.5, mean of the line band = 11.1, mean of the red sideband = 9.9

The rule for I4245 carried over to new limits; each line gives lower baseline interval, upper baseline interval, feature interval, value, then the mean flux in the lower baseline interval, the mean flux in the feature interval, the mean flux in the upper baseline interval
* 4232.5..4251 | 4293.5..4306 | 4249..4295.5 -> -1.1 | 11.7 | 11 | 9.95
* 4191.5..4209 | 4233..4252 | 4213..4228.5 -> 1.2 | 11.7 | 10.8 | 11.7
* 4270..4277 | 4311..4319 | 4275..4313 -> 1.8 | 10.5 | 10.3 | 11.2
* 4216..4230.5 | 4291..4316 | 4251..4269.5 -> -2.1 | 10.5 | 11.4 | 10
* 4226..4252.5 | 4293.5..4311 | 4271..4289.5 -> -1.1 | 11.4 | 10.9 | 9.72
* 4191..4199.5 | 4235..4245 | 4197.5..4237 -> 1.8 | 11.8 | 11.3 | 11.9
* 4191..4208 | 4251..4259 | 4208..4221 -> -0.3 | 11.7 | 11.9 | 11.4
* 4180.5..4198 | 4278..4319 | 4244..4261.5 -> -0.9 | 11.5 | 11.4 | 10.5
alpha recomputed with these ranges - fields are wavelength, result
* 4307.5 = 9.244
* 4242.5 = 12.5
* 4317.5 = 12.05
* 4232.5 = 11.8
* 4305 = 9.709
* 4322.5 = 10.76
